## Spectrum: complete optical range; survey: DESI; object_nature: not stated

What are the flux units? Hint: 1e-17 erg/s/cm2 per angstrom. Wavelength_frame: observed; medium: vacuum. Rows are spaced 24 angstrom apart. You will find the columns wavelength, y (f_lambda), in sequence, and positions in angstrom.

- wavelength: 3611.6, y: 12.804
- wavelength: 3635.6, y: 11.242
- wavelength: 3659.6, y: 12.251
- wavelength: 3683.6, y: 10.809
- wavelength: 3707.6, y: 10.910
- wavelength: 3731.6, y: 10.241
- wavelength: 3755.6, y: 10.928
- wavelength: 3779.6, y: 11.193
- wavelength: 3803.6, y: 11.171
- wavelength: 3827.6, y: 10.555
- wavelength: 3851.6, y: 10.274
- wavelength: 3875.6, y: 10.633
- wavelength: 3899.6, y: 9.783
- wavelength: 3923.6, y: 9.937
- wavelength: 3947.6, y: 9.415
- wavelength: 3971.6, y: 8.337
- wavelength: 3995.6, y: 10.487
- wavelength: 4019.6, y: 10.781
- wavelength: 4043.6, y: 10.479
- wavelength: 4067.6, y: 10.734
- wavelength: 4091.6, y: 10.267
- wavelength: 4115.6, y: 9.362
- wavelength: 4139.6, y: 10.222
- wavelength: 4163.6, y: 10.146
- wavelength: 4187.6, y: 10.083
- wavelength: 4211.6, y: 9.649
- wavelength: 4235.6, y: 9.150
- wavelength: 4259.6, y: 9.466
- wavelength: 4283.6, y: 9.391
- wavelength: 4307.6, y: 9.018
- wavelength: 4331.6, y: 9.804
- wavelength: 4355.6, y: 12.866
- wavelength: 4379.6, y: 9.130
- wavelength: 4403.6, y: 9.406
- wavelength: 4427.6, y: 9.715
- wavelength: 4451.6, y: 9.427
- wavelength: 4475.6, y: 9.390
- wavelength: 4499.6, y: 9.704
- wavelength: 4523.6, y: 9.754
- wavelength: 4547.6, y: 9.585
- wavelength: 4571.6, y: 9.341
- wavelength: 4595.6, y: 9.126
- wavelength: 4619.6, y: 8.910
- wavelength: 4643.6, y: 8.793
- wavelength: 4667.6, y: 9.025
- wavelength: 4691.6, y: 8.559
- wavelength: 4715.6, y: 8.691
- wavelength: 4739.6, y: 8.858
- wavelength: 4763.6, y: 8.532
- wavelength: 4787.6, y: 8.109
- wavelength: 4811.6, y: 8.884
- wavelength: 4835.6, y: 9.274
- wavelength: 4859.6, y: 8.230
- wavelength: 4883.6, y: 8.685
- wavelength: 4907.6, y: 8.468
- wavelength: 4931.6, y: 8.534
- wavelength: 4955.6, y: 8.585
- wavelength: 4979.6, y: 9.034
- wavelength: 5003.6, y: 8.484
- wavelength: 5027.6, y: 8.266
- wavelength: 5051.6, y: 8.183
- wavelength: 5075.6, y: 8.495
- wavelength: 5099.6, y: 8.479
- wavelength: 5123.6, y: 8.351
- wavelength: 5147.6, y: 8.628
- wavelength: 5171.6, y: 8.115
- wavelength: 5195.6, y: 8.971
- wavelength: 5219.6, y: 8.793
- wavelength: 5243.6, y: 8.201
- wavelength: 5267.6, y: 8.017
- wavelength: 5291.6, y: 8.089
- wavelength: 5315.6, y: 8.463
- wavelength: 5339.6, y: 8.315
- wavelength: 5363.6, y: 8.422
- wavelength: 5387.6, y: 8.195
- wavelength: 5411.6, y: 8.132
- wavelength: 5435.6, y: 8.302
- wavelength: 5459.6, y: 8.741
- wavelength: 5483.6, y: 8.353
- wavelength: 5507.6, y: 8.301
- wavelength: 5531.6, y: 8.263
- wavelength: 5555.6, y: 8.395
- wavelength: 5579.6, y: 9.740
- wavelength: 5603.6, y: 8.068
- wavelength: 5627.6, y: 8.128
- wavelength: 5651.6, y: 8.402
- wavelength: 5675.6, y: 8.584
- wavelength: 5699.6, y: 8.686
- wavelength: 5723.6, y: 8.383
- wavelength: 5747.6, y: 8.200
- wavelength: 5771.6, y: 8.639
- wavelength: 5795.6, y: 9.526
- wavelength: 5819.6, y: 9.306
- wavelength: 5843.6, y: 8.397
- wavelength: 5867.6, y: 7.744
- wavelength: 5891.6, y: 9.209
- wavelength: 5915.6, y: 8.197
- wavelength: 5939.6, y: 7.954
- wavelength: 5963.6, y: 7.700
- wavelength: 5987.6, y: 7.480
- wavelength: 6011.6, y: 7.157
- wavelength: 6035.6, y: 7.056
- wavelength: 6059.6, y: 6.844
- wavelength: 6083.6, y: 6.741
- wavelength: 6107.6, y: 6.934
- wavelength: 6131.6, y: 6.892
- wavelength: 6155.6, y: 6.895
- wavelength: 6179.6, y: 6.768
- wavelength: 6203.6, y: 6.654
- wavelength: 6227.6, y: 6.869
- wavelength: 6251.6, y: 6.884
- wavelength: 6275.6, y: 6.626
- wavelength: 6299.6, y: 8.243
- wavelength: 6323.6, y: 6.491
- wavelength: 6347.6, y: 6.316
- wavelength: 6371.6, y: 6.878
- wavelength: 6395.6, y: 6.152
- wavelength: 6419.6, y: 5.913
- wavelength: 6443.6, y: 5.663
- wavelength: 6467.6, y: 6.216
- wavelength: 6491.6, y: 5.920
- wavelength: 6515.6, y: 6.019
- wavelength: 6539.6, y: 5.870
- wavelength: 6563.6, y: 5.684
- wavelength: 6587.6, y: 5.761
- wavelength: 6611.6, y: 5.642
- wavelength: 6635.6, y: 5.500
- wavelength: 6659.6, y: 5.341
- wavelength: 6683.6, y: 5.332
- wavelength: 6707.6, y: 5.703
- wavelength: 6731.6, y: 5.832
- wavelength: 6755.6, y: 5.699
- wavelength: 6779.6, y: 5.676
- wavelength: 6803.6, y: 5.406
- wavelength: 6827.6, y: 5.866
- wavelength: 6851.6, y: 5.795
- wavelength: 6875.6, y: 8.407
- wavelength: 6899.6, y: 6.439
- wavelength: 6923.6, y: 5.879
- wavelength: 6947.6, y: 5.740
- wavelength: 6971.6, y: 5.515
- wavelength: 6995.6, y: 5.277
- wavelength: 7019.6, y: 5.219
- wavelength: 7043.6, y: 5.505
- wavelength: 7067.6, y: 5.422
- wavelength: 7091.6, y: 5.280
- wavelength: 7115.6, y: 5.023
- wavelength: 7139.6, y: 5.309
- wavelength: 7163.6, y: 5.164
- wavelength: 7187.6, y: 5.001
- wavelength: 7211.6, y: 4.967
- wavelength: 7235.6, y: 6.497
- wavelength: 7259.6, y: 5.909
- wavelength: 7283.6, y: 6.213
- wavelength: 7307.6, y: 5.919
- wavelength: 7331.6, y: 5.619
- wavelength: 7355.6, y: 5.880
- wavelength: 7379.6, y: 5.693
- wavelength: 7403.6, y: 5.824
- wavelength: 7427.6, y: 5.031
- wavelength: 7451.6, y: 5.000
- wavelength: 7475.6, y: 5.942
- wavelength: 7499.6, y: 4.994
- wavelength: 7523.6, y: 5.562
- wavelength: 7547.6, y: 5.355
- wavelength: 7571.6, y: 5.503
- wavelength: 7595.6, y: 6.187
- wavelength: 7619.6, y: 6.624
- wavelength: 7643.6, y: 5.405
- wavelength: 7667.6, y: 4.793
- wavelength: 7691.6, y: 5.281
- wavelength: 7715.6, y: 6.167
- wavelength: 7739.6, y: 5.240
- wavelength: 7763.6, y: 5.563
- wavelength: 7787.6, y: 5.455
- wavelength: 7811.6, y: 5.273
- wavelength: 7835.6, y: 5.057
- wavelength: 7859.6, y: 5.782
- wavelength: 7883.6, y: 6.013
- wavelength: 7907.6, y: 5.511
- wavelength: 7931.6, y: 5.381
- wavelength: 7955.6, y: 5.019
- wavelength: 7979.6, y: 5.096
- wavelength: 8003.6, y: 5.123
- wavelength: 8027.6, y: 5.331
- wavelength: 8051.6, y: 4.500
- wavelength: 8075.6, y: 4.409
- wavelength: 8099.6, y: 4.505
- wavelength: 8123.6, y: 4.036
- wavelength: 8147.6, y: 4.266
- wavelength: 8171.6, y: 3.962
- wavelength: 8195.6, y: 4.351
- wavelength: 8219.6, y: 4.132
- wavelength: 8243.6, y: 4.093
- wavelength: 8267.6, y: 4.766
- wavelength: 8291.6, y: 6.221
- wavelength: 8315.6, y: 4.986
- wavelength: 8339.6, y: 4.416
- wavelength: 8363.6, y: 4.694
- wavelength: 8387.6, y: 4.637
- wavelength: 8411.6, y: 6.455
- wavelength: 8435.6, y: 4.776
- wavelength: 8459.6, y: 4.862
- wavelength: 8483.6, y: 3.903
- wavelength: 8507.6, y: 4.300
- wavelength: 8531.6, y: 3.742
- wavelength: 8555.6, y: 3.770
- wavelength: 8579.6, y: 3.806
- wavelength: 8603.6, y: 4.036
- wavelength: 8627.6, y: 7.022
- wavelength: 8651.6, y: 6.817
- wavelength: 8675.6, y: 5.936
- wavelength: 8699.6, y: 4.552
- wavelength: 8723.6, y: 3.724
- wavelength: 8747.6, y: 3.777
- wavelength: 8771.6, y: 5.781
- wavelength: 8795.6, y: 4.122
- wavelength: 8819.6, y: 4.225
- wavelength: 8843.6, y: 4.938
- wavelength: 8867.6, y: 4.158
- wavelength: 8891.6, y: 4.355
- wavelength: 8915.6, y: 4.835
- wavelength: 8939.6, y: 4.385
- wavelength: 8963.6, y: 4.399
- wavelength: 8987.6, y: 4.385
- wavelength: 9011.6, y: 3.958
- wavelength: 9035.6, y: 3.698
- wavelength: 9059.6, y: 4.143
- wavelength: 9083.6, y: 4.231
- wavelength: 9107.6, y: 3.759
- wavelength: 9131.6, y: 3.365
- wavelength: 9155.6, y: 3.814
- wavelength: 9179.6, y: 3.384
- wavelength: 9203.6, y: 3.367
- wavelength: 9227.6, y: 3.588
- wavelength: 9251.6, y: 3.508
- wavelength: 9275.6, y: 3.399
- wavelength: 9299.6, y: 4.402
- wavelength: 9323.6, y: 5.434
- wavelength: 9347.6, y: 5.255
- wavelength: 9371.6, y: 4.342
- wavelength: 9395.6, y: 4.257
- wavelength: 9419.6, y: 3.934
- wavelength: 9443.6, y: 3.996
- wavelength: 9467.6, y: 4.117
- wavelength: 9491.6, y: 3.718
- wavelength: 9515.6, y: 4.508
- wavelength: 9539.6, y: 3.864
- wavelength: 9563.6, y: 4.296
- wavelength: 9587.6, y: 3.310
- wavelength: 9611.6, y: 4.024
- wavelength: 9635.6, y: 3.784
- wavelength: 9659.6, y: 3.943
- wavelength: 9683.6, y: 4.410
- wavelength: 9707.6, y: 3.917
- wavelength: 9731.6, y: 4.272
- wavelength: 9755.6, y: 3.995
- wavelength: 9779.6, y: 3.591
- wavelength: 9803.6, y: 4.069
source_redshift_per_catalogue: 0.284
